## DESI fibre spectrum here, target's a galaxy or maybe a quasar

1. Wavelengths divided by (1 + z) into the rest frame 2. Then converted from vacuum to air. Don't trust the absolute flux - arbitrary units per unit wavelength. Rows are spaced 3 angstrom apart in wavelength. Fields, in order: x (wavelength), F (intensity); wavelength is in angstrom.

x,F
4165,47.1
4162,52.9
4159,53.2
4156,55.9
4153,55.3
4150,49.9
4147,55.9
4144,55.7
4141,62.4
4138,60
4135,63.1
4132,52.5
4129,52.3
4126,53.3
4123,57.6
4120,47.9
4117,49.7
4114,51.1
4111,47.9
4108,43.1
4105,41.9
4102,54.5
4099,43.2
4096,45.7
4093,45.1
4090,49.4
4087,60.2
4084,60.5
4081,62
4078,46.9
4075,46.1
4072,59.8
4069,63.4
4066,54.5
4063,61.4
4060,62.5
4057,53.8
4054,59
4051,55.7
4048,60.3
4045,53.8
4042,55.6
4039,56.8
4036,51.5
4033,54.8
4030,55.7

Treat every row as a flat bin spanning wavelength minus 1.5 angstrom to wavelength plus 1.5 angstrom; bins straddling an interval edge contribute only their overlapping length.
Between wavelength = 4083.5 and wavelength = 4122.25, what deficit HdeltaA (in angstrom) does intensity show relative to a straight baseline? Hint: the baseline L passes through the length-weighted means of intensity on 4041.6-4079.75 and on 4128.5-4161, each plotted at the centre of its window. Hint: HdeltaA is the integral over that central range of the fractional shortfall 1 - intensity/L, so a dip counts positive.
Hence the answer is 4.9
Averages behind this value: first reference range 56.4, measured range 49.1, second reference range 56.1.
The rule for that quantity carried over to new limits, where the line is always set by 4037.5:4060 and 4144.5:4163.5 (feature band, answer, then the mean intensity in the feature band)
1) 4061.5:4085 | -0.2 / 56.7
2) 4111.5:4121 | 1.0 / 49.5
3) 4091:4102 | 1.8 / 46.2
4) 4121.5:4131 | 0.1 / 54.3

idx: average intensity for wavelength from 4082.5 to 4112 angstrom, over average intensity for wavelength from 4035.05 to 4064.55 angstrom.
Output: 0.86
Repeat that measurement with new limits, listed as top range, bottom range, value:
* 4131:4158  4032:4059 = 1.02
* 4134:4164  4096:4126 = 1.15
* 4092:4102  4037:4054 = 0.82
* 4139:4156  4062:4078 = 1.00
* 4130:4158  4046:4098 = 1.02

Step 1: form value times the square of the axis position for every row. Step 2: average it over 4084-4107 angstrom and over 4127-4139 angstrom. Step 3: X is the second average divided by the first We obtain 1.17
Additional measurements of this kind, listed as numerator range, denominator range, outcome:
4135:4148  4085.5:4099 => 1.23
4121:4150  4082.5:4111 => 1.17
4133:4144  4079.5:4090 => 1.05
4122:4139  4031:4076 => 1.03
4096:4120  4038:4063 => 0.85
